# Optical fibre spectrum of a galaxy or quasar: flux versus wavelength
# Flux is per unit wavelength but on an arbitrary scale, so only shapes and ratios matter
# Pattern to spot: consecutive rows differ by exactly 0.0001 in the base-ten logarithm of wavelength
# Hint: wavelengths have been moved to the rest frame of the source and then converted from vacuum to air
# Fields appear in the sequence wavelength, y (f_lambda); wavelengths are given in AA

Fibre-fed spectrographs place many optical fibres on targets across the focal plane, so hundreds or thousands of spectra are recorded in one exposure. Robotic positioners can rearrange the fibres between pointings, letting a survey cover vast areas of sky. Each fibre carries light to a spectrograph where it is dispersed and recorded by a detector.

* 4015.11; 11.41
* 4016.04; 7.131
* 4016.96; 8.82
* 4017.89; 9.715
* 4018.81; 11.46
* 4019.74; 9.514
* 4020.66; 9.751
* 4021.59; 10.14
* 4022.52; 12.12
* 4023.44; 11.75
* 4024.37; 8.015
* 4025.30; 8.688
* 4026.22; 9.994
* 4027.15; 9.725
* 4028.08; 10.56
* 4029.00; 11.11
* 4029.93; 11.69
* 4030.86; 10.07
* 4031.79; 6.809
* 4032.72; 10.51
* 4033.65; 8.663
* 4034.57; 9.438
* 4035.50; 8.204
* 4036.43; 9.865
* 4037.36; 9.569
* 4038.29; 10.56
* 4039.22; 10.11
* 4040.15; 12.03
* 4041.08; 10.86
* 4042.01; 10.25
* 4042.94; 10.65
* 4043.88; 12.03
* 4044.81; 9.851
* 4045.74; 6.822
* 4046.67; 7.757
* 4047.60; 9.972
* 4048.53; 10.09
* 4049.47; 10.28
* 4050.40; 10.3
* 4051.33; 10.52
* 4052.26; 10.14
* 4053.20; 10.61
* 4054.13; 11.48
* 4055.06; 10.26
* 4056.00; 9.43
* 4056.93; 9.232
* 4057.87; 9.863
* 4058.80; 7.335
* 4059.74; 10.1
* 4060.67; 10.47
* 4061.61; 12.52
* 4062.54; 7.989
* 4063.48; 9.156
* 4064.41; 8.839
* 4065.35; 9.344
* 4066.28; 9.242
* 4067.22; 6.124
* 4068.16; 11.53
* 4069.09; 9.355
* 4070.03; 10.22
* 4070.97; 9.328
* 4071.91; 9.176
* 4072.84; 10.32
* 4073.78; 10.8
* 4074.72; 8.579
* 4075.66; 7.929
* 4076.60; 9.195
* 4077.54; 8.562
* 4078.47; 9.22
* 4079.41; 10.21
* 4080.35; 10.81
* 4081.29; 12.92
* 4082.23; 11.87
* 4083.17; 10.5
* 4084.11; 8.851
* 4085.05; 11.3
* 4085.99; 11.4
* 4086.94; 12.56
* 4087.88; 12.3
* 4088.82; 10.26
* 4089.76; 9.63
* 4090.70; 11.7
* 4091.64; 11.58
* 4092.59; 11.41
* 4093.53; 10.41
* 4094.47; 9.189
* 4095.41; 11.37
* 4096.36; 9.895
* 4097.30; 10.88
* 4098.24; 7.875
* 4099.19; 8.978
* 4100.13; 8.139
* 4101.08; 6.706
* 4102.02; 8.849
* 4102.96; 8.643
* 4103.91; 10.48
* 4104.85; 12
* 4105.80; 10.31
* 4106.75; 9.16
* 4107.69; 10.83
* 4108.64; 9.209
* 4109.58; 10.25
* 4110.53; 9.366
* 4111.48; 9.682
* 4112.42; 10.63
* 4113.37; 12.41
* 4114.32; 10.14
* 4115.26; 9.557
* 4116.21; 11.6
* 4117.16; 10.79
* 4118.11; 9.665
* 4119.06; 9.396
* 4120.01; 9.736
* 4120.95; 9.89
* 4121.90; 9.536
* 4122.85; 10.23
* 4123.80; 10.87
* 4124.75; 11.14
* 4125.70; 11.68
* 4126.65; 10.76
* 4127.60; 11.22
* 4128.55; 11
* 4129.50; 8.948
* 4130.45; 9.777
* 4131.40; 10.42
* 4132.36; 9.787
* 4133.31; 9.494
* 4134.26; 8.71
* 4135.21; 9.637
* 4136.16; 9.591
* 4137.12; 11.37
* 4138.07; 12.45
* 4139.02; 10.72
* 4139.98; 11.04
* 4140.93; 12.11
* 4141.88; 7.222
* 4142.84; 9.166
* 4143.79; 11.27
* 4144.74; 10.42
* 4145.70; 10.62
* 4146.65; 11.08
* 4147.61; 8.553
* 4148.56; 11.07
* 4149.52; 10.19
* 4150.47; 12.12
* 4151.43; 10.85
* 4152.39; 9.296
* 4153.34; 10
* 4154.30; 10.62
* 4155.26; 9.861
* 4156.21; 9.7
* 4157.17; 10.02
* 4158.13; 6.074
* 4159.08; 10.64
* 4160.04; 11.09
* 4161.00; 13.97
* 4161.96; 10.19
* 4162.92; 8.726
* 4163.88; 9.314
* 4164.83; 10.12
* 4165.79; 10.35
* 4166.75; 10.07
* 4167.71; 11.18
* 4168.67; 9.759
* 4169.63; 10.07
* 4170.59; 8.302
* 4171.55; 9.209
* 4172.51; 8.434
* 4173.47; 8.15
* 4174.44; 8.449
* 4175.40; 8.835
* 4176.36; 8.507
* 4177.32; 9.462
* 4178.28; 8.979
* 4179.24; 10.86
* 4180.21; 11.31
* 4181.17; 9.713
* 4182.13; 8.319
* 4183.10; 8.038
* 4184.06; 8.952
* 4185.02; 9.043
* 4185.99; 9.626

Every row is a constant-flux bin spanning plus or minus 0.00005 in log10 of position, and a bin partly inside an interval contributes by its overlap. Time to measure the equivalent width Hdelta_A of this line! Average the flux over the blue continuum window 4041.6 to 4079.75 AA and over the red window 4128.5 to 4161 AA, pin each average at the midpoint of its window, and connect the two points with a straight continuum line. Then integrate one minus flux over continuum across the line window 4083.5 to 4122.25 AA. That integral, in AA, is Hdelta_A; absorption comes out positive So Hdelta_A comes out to -1.0 AA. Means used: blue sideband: 9.63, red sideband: 10.2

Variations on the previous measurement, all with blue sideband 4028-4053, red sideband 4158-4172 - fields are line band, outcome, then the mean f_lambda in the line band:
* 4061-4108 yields 0.1 AA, 9.97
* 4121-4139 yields -0.6 AA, 10.4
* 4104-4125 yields -0.6 AA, 10.3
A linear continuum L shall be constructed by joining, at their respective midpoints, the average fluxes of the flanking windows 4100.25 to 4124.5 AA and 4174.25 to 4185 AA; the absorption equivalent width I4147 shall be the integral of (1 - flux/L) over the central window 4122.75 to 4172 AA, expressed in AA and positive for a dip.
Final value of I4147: -3.3 AA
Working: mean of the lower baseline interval 9.98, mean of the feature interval 10.2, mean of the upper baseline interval 9.24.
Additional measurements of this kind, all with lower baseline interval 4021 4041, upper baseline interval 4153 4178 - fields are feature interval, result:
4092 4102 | 0.4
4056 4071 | 0.7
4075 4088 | -0.8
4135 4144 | -0.7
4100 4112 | 0.3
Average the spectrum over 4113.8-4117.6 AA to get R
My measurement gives 10.5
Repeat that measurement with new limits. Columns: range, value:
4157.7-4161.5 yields 10.5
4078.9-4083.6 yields 11.2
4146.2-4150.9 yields 10.6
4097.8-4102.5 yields 8.11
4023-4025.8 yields 9.47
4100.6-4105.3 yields 9.33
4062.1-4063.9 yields 8.54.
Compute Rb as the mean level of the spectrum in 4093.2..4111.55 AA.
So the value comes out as 9.6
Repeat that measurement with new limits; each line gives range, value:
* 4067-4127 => 10.1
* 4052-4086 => 9.82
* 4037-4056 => 10.2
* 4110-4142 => 10.3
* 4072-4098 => 10.5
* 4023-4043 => 9.95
